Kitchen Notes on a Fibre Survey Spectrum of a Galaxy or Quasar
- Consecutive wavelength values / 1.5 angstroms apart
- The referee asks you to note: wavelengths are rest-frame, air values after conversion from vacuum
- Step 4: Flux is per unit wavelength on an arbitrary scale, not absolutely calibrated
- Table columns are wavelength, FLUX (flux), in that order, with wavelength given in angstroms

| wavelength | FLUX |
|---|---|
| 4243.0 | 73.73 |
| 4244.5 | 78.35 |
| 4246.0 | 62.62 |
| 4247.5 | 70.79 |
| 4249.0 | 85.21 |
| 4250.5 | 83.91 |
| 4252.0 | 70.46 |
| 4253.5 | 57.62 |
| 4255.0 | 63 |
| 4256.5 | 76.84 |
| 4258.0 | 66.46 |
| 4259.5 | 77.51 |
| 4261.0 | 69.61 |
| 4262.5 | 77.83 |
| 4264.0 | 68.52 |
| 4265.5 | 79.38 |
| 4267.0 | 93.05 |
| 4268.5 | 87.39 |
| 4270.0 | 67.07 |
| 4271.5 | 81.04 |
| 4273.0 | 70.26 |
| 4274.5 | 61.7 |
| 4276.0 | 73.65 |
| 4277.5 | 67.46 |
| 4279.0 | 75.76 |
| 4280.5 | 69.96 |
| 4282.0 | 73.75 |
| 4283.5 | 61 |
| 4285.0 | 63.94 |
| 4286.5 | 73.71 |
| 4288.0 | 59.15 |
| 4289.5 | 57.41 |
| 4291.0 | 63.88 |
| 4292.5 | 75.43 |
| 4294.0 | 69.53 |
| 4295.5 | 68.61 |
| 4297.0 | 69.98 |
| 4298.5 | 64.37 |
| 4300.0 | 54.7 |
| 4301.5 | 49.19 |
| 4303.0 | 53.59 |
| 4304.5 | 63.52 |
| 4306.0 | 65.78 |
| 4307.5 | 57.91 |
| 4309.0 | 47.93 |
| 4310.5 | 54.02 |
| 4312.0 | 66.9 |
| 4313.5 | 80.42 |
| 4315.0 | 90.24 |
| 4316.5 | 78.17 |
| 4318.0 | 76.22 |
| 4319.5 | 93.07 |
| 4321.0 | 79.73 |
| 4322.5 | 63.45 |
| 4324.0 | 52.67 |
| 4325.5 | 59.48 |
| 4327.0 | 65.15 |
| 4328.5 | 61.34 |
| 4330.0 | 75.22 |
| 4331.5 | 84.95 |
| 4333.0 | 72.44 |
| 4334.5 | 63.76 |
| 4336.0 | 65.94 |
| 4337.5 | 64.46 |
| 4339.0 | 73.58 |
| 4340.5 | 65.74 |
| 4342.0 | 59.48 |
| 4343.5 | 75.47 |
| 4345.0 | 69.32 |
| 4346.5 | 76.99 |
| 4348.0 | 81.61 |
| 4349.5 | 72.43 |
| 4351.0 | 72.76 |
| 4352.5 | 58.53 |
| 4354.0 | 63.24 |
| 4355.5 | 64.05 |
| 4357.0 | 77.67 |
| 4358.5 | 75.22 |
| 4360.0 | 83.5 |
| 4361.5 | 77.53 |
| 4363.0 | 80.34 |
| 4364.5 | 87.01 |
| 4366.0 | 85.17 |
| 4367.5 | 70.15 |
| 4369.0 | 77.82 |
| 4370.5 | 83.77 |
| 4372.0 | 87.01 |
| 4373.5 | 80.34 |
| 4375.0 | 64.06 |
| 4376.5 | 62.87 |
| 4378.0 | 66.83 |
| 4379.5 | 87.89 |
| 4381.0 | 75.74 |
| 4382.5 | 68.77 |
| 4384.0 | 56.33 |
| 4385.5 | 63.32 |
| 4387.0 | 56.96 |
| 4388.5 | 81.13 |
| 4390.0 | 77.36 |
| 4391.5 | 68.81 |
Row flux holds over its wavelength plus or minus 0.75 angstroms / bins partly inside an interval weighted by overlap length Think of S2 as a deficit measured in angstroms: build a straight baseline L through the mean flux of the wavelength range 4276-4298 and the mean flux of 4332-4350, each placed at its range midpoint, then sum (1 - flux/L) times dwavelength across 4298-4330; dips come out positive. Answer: 1.5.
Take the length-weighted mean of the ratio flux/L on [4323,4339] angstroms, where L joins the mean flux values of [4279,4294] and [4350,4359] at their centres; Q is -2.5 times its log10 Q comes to 0.02 mag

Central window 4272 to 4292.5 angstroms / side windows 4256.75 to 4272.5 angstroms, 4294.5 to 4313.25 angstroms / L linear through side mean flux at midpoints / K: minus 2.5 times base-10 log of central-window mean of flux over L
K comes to 0.03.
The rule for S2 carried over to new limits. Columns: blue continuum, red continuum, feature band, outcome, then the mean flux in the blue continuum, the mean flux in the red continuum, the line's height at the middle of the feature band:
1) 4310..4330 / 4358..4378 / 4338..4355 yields 1.1 angstroms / 71.2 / 77.7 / 74.8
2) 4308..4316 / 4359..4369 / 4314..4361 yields 1.4 angstroms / 67.9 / 80.3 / 74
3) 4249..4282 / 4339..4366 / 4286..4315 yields 3.9 angstroms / 73.5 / 73.3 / 73.5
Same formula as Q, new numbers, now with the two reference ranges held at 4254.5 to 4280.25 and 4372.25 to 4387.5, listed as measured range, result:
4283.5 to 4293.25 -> 0.12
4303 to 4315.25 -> 0.13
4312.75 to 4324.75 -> -0.07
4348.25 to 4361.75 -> -0.03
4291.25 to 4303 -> 0.14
